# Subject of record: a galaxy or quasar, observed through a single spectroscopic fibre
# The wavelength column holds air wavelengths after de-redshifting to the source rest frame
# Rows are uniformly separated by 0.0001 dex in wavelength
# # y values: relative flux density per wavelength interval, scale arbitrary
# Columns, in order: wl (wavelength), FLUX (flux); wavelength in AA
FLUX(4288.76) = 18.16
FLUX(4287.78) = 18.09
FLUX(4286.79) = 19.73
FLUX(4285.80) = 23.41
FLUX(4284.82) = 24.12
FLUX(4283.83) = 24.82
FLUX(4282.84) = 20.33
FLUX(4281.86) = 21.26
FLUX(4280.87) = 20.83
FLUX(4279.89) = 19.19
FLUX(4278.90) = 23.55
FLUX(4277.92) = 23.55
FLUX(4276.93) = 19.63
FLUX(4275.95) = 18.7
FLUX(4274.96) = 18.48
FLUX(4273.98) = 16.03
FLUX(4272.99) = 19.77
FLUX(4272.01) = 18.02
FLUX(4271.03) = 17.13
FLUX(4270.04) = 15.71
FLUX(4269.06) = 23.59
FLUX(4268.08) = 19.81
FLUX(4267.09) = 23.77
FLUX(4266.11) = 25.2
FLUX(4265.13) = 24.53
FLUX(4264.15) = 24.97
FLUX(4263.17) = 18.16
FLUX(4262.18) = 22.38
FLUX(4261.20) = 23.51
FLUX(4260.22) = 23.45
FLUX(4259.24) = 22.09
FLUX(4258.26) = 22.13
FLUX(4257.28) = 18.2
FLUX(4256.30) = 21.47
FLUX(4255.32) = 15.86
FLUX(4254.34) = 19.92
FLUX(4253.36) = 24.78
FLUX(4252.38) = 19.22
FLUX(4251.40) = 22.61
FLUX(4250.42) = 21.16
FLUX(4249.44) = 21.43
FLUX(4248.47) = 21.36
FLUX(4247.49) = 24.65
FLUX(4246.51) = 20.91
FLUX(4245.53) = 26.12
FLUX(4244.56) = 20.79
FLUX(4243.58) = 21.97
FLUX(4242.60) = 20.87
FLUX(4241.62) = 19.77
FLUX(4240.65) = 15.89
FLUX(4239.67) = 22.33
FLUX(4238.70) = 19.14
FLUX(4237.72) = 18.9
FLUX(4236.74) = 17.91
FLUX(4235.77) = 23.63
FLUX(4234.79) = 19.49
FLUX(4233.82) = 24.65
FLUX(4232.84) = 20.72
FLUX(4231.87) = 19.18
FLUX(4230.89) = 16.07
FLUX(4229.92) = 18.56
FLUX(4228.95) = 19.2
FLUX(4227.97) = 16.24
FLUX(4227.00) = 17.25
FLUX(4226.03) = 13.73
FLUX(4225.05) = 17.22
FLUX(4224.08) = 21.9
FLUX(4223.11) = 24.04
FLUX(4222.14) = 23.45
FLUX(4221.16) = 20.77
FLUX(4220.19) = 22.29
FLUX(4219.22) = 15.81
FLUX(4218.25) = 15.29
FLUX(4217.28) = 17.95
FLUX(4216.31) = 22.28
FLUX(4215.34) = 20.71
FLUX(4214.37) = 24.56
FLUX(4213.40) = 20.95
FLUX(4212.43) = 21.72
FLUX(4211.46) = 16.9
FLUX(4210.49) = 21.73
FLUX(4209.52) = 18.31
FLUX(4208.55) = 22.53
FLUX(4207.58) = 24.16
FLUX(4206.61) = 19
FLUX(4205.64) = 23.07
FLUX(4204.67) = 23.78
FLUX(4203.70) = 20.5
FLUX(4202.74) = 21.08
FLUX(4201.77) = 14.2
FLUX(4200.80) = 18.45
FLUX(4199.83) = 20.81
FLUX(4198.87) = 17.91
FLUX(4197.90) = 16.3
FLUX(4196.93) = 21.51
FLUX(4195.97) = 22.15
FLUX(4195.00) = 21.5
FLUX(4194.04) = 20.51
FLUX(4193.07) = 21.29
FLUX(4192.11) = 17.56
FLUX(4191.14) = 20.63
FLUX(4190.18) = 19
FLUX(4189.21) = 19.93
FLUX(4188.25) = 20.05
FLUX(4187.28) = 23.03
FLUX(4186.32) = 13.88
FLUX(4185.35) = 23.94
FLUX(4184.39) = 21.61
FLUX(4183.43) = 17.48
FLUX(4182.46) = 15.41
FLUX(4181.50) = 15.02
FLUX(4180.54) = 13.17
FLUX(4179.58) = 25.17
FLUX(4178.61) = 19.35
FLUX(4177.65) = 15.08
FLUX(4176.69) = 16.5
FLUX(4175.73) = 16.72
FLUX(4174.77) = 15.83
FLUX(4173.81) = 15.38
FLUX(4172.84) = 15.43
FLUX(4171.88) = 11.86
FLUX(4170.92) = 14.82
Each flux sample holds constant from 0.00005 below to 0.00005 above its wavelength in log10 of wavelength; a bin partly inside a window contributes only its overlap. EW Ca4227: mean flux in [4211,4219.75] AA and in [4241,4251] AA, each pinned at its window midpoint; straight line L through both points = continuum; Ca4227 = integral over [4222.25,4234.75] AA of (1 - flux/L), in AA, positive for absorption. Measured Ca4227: 0.82 AA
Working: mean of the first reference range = 19.6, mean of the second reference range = 21.8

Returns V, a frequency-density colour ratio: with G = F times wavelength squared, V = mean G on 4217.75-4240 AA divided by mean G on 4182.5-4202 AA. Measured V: 1.01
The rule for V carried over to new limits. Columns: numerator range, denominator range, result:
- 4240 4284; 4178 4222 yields 1.09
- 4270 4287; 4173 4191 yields 1.18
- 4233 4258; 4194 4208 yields 1.05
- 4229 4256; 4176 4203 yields 1.12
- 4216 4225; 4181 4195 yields 1.06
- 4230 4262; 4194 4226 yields 1.05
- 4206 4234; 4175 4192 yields 1.09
